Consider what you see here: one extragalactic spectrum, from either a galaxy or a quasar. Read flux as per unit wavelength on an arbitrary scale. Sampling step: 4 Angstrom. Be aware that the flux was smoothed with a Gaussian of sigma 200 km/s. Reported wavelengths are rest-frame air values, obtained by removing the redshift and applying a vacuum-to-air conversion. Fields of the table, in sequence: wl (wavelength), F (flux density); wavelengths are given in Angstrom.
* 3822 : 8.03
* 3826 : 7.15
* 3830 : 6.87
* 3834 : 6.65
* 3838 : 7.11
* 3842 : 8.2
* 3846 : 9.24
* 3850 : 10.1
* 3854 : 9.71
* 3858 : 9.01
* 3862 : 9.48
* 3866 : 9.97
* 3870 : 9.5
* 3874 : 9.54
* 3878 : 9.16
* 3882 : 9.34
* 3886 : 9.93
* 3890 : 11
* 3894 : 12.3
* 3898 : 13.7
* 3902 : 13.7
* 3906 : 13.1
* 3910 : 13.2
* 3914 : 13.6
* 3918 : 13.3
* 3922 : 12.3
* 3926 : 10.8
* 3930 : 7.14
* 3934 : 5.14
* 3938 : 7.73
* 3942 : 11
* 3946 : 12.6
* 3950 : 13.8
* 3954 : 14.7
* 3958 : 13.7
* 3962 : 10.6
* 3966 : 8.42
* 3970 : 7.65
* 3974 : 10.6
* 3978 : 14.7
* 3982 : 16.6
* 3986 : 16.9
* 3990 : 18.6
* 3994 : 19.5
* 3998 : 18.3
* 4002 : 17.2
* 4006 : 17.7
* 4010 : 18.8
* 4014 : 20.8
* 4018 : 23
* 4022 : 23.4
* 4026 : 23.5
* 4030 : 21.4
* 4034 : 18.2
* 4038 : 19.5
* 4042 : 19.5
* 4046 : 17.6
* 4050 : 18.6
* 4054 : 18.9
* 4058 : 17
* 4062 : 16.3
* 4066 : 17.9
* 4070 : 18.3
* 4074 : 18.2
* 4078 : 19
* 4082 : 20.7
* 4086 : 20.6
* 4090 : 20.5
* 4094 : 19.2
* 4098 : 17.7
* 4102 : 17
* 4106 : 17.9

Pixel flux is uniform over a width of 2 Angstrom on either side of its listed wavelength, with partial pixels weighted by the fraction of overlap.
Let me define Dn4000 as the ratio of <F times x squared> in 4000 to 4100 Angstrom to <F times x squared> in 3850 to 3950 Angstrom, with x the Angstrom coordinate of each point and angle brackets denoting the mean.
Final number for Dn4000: 1.94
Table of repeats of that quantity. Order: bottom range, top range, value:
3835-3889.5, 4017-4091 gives 2.32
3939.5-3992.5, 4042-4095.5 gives 1.50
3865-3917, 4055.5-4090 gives 1.78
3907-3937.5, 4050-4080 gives 1.81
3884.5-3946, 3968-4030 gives 1.67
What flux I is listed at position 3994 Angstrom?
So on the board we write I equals 19.5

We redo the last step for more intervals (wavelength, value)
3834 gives 6.65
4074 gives 18.2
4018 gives 23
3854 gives 9.71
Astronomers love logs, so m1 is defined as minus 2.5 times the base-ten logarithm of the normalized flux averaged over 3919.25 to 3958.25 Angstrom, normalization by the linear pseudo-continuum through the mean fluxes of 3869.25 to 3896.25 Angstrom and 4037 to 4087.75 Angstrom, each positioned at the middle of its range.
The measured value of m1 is 0.19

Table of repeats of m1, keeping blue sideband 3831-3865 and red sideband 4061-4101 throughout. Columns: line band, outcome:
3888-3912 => -0.172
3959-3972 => 0.431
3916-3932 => 0.101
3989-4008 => -0.196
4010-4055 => -0.216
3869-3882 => 0.055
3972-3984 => 0.032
